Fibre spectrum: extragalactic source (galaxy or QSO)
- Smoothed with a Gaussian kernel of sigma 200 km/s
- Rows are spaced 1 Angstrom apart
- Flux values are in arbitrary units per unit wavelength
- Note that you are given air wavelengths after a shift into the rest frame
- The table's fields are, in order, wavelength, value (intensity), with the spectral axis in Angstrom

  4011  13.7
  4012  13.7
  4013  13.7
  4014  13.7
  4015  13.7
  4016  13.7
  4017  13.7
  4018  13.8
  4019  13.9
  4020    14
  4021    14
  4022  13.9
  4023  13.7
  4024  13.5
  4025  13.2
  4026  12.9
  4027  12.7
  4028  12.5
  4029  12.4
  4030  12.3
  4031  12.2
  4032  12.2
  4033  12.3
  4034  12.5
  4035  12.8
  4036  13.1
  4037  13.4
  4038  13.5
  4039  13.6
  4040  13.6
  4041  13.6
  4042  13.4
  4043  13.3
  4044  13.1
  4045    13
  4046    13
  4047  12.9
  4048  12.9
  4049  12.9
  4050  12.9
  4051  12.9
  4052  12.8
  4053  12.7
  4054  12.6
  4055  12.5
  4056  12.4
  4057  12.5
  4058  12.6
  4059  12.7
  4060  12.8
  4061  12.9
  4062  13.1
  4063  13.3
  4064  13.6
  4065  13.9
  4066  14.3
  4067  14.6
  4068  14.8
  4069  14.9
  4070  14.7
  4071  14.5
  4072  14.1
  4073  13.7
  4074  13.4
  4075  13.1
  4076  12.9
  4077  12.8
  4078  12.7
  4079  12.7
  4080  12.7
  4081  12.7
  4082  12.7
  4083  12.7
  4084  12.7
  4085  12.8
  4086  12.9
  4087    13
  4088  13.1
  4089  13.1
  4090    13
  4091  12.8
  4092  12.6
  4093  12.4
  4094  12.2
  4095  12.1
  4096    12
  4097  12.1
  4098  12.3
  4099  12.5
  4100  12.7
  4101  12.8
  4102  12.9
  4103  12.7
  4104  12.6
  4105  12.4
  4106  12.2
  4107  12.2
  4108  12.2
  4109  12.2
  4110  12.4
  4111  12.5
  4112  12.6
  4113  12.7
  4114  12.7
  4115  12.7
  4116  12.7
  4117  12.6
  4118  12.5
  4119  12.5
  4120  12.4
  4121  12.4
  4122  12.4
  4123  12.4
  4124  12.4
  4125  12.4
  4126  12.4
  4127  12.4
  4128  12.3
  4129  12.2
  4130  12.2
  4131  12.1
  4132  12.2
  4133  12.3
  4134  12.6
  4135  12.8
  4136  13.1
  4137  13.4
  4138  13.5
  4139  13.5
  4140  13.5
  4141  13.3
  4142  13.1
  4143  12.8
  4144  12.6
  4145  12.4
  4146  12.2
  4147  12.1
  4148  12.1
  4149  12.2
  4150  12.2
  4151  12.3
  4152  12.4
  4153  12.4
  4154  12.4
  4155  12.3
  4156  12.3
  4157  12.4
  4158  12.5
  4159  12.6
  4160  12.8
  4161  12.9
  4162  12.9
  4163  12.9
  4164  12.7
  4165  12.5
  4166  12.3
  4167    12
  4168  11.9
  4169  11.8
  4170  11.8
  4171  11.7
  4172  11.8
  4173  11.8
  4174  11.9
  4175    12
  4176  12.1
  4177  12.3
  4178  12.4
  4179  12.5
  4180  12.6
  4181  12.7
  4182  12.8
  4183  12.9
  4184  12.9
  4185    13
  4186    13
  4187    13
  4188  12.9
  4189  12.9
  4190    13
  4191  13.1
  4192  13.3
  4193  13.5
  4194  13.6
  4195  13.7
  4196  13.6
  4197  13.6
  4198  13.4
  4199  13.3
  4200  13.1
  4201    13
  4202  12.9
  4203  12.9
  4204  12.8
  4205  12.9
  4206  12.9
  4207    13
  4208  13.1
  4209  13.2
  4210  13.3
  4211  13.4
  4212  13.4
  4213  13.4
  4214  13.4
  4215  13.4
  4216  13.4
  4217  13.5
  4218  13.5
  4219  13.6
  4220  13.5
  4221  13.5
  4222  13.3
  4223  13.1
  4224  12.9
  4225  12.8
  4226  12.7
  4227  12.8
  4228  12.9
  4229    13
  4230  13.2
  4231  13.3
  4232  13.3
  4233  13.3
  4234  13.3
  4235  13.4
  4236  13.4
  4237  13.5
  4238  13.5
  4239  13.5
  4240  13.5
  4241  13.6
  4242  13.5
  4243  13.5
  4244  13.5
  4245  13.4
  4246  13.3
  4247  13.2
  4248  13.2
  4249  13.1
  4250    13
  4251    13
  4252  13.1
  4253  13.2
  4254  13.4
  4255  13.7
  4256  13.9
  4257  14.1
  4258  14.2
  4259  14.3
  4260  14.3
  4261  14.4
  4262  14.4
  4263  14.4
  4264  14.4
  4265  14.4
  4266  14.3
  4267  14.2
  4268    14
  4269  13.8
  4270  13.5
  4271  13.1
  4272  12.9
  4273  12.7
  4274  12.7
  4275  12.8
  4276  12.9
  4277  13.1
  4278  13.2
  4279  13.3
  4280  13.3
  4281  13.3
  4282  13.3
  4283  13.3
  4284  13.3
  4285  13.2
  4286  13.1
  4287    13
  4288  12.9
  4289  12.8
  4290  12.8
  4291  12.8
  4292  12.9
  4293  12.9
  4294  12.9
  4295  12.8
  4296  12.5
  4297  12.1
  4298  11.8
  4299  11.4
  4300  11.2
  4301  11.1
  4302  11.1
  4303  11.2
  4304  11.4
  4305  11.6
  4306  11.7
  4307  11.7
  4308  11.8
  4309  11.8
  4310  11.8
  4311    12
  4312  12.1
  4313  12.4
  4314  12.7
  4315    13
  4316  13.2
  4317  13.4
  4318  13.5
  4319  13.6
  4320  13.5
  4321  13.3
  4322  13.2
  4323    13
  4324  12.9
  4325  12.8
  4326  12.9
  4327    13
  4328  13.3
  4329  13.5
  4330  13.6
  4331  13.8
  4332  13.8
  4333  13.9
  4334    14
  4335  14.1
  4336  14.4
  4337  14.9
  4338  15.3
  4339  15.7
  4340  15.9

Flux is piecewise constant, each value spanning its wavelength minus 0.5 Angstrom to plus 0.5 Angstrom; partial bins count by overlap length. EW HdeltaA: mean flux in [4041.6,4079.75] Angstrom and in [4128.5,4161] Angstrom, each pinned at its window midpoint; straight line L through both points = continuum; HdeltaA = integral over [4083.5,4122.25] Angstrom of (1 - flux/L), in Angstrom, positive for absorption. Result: 1.1 Angstrom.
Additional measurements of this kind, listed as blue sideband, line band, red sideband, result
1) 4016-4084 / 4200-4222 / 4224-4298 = 0.1 Angstrom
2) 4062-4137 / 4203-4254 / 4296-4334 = -2.3 Angstrom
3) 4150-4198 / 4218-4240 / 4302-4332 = -1.1 Angstrom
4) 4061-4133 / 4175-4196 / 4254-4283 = 0.6 Angstrom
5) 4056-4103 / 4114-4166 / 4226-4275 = 2.6 Angstrom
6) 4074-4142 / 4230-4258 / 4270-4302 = -1.5 Angstrom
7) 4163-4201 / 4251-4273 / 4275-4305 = -2.2 Angstrom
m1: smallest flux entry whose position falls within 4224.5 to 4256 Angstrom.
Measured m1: 12.7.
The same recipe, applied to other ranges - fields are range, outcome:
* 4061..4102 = 12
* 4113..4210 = 11.7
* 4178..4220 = 12.4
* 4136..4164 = 12.1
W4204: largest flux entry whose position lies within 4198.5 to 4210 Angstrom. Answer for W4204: 13.3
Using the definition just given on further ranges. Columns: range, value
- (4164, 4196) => 13.7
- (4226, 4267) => 14.4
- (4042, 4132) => 14.9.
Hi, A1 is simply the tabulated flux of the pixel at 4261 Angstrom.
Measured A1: 14.4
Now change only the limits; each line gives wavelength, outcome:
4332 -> 13.8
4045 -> 13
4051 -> 12.9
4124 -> 12.4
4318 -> 13.5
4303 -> 11.2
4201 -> 13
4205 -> 12.9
